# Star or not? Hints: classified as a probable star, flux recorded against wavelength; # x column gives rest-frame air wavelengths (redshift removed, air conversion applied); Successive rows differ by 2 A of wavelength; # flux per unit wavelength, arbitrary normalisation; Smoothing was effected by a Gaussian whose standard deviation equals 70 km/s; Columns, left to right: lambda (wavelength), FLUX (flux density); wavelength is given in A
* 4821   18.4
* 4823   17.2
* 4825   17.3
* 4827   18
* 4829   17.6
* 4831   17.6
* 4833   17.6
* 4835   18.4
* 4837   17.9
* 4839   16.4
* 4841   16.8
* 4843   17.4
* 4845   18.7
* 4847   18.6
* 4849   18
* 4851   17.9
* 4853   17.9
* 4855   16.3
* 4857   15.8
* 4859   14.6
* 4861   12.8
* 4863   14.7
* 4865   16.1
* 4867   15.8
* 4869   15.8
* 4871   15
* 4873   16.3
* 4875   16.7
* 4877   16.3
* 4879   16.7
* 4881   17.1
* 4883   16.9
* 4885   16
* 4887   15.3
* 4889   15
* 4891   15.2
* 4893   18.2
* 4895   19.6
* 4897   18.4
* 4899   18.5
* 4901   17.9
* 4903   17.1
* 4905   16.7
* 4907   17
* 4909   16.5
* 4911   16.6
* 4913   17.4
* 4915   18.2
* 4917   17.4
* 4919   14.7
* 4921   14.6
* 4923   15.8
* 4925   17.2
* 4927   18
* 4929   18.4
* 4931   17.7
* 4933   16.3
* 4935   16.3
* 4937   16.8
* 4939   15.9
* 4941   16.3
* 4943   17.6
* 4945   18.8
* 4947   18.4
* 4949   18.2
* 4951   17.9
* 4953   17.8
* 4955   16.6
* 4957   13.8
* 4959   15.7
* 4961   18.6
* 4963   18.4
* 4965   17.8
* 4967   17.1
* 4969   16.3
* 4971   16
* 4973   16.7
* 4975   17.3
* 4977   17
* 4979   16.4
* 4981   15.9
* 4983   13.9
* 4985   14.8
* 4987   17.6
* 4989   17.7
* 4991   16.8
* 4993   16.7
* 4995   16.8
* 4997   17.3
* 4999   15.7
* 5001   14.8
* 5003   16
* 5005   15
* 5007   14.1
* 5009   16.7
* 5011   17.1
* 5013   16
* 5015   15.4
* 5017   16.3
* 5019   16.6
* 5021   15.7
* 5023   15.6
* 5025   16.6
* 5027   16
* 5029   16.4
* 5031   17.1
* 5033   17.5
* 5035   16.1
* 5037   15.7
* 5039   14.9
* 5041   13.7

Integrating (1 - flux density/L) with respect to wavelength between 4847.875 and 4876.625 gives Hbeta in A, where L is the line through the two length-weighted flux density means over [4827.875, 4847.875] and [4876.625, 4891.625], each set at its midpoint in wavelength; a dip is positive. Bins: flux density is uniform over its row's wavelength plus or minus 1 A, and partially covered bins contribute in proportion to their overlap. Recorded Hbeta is 1.4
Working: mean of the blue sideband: 17.7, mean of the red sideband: 16.1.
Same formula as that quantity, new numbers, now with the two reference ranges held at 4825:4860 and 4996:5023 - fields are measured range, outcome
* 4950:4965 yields -0.6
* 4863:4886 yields 1.2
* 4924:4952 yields -1.5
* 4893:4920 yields -1.0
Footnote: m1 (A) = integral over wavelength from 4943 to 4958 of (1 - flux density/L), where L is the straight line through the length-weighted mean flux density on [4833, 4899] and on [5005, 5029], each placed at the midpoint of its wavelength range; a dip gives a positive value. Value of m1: -1.0 A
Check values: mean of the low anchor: 16.7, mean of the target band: 17.4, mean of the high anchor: 16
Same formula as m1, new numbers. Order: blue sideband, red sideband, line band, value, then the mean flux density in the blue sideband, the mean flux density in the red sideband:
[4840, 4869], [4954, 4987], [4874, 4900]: -0.7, 16.5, 16.4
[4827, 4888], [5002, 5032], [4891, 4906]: -1.2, 16.7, 16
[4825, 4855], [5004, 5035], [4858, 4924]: 3.3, 17.7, 16.1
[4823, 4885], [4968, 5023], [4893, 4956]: -3.1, 16.8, 16.2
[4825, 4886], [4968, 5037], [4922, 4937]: -0.5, 16.7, 16.2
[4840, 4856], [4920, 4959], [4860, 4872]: 1.7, 17.7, 16.9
